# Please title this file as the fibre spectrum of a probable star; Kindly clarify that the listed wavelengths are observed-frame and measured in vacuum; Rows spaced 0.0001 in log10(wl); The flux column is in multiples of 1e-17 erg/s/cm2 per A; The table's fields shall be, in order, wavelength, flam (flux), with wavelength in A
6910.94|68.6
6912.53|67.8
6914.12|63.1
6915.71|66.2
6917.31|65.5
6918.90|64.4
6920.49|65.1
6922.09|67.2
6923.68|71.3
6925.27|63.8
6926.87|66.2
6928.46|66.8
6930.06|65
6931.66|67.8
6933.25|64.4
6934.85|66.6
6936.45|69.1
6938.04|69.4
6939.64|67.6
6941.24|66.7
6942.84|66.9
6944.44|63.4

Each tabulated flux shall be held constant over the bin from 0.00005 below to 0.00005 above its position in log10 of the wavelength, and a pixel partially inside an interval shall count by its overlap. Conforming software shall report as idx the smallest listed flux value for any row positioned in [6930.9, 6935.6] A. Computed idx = 64.4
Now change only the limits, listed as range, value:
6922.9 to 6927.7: 63.8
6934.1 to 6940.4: 66.6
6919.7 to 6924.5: 65.1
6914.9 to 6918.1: 65.5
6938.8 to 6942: 66.7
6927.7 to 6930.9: 65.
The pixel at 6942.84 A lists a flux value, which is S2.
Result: 66.9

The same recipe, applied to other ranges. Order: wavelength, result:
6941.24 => 66.7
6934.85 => 66.6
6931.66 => 67.8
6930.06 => 65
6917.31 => 65.5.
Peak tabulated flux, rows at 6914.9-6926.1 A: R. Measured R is 71.3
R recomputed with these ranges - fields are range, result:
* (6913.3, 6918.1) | 66.2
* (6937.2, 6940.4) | 69.4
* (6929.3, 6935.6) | 67.8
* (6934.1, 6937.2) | 69.1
